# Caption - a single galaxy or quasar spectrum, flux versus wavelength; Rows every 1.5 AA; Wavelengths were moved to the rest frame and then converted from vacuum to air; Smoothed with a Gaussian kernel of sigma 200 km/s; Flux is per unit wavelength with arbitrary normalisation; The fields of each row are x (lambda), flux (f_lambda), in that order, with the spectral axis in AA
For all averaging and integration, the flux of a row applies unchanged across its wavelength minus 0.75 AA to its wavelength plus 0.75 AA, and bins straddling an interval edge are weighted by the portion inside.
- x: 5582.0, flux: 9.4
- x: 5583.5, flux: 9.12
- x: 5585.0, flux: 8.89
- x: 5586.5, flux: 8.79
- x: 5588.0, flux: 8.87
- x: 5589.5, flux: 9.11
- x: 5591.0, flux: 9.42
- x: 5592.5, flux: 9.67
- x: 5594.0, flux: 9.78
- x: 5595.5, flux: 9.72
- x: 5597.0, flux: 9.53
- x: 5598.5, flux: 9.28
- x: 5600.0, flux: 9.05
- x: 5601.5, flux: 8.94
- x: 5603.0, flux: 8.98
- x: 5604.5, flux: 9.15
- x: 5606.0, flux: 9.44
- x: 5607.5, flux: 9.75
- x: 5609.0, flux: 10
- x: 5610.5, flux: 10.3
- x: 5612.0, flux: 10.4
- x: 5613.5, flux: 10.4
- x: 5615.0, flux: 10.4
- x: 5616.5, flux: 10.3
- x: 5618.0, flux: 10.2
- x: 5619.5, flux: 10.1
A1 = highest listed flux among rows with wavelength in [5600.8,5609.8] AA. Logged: 10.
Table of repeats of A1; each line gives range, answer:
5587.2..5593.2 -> 9.67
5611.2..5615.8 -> 10.4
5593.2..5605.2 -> 9.78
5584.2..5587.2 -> 8.89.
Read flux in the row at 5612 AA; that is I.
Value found 10.4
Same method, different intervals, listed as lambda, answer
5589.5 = 9.11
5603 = 8.98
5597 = 9.53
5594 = 9.78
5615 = 10.4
